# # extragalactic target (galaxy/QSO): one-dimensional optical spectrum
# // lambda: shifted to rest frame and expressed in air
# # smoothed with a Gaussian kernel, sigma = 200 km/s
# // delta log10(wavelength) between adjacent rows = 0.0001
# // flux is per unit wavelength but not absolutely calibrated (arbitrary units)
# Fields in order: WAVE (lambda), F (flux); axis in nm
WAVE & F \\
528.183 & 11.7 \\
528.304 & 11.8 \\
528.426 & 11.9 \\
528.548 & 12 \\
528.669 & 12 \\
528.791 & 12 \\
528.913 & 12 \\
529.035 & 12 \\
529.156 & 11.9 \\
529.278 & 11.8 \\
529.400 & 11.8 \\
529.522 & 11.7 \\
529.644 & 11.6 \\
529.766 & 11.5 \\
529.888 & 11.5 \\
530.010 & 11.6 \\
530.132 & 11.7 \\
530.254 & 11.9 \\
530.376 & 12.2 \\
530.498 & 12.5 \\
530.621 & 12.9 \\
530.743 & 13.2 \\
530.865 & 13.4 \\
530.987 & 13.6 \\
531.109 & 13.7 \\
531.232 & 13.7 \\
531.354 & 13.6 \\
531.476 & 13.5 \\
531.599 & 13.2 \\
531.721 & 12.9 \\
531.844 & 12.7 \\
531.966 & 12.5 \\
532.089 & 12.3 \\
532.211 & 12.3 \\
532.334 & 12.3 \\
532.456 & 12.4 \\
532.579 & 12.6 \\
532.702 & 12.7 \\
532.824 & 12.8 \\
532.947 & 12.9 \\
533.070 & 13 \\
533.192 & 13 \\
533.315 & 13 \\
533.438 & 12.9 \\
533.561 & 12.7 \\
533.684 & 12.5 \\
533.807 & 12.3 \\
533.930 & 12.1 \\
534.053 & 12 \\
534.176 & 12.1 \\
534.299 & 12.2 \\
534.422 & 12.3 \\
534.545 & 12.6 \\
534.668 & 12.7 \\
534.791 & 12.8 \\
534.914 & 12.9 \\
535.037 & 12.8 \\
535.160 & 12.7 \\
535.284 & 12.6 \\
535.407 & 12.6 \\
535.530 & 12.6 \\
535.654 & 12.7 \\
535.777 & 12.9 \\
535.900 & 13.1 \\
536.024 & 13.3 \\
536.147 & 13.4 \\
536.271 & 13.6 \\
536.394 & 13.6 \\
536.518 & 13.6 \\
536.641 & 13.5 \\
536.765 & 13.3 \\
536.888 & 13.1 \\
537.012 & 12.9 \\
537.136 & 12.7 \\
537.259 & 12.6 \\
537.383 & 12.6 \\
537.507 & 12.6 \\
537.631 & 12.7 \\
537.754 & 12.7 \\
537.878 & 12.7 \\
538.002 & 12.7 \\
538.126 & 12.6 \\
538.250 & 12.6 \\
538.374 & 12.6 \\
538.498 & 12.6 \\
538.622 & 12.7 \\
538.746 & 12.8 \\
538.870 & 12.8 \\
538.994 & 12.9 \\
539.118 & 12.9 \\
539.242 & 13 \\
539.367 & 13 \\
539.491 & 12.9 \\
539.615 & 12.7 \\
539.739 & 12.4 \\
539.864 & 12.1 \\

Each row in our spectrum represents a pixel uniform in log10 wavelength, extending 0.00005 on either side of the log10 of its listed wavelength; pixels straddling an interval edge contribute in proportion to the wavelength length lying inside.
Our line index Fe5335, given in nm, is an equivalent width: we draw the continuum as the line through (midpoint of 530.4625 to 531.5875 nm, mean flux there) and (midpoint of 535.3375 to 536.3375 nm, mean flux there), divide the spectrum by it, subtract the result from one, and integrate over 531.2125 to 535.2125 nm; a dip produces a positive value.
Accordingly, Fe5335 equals 0.16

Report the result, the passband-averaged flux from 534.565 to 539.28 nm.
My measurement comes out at 12.9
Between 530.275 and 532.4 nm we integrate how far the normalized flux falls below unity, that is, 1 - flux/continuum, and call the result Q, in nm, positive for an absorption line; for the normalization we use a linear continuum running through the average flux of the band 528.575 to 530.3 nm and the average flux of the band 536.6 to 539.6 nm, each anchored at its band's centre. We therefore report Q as -0.17 nm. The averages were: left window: 11.8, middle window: 13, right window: 12.8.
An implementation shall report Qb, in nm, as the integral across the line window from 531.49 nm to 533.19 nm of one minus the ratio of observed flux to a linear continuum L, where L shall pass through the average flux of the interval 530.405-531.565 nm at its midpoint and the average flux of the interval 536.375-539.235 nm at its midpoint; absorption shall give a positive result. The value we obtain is 0.07 nm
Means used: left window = 13.3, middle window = 12.7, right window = 12.9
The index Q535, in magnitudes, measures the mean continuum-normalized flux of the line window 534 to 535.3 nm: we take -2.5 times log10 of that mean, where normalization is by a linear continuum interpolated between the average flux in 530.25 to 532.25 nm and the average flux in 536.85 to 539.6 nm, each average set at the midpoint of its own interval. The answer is 0.03 mag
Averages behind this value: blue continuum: 13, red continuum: 12.8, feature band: 12.5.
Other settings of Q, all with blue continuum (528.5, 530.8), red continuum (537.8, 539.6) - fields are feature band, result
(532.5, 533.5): -0.047 nm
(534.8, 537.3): -0.097 nm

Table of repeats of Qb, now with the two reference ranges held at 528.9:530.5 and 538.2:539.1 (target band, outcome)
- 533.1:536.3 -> -0.10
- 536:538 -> -0.08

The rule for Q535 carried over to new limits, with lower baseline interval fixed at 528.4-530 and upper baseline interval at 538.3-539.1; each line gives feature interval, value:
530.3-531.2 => -0.10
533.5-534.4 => 0.00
